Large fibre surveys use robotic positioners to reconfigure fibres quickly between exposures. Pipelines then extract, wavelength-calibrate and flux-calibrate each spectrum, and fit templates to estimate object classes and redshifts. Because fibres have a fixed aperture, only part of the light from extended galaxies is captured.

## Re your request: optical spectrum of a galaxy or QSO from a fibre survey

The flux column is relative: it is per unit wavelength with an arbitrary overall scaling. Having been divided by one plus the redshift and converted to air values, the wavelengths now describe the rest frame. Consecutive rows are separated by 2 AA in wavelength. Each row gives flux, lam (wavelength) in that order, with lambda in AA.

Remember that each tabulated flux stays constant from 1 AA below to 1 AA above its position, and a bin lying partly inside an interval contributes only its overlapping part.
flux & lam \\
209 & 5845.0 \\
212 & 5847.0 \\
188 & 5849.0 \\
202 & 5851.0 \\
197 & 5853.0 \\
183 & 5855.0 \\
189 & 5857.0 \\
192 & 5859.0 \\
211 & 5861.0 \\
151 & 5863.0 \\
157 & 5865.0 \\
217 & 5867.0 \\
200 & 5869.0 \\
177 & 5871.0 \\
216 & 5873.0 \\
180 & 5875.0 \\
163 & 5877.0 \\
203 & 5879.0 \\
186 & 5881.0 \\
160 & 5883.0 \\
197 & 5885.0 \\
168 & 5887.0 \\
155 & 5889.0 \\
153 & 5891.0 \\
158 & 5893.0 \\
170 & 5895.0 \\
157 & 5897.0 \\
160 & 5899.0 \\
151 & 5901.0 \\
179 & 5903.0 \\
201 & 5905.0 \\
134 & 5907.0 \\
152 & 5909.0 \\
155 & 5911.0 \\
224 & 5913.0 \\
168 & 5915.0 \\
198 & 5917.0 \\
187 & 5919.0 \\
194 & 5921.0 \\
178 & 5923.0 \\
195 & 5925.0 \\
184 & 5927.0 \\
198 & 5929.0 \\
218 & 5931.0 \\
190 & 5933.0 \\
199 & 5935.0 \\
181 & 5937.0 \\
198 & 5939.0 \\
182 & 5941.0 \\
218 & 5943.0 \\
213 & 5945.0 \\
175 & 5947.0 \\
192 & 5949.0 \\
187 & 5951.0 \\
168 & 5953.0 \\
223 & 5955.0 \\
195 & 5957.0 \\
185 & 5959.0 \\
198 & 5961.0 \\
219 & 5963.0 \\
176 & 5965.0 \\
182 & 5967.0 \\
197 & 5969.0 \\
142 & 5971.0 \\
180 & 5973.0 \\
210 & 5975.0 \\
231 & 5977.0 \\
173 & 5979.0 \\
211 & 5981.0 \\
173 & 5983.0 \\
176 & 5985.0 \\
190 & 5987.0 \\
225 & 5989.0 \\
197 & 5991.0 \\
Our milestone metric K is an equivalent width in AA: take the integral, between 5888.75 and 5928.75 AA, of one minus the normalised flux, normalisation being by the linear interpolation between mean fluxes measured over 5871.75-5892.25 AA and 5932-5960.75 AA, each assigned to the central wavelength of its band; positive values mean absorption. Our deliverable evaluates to 2.4 AA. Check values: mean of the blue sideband 178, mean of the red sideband 193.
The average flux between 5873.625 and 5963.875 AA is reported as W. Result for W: 183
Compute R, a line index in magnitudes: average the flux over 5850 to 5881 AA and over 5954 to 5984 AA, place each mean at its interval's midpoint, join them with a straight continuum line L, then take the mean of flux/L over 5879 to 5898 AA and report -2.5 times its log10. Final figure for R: 0.13 mag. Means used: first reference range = 189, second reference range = 193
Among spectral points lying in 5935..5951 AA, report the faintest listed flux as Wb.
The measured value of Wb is 175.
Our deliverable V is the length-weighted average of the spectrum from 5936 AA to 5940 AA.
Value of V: 190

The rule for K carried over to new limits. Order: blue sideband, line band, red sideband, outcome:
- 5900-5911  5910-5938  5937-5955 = -2.27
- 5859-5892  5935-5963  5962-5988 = -1.11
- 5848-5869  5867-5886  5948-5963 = 0.17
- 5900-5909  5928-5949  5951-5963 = -1.43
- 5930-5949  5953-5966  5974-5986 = -0.04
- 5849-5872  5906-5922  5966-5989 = 1.06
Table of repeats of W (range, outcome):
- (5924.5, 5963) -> 195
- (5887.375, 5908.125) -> 162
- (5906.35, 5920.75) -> 176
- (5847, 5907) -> 180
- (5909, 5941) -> 190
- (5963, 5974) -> 179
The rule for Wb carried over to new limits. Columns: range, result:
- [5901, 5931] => 134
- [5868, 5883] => 160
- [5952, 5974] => 142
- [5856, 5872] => 151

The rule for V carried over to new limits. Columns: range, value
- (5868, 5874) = 198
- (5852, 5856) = 190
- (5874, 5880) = 182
